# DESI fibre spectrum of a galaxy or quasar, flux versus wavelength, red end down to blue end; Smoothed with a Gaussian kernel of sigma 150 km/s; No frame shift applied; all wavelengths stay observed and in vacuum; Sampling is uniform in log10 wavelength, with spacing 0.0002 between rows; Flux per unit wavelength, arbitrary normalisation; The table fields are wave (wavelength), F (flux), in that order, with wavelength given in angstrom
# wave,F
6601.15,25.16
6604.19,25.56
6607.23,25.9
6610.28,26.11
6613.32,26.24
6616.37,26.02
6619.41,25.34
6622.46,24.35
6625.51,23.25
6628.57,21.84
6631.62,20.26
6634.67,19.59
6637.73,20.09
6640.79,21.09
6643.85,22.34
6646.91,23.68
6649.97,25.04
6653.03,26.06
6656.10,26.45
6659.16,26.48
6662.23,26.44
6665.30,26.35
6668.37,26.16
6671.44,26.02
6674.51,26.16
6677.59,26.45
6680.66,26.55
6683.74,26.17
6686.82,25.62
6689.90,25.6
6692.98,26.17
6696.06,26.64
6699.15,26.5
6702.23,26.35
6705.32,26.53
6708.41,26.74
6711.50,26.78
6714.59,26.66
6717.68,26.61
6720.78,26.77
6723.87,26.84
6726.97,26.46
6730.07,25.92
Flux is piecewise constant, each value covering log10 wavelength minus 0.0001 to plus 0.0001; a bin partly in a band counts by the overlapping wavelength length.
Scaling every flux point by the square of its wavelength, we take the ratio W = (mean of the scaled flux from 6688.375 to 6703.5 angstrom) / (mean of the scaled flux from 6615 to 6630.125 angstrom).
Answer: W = 1.1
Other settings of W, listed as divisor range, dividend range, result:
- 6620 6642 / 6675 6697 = 1.23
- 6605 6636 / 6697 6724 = 1.14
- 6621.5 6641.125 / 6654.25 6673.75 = 1.24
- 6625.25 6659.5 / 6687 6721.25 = 1.18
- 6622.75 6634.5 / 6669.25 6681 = 1.22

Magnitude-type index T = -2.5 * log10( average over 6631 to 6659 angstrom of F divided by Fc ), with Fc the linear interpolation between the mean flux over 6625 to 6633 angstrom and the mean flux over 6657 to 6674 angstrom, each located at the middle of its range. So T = 0.03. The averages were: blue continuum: 21.6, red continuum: 26.3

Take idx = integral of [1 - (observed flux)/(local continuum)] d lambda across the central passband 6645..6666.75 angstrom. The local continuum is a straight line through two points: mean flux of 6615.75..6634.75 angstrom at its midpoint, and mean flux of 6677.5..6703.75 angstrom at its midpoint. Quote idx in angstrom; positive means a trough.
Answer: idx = -1.0 angstrom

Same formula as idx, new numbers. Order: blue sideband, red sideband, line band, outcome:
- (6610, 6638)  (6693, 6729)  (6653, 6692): -1.6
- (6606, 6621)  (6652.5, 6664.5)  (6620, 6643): 3.9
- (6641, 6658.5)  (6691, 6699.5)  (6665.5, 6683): -0.5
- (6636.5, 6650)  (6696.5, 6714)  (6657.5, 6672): -1.6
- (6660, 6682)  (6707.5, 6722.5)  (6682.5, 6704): 0.3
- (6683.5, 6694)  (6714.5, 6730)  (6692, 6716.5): -0.3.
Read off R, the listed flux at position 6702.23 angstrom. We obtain 26.35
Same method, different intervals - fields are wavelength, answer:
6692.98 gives 26.17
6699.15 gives 26.5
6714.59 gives 26.66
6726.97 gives 26.46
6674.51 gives 26.16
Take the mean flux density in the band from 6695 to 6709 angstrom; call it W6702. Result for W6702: 26.5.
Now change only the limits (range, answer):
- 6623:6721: 25.1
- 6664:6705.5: 26.2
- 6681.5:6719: 26.4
